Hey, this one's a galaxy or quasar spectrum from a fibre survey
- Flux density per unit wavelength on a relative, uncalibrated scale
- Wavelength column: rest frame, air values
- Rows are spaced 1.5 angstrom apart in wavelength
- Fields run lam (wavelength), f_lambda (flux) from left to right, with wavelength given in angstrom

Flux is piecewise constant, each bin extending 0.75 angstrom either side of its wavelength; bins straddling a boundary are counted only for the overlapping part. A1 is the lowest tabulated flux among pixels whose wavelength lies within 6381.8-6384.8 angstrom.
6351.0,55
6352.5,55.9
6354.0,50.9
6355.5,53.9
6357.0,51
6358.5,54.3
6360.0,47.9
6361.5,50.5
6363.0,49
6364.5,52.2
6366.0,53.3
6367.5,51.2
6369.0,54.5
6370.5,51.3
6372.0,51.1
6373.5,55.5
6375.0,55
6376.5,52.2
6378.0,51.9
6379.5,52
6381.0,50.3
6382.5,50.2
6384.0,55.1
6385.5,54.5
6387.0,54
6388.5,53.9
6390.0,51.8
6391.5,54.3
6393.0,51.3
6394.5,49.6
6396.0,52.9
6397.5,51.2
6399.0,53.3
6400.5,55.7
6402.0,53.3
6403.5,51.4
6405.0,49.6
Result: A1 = 50.2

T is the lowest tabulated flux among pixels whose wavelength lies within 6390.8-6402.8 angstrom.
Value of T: 49.6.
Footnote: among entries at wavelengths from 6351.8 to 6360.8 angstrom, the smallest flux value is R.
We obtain 47.9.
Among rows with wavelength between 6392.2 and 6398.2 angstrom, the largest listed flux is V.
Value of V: 52.9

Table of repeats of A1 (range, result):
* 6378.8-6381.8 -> 50.3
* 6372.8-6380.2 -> 51.9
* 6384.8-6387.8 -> 54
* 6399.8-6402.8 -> 53.3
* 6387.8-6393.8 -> 51.3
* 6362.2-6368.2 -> 49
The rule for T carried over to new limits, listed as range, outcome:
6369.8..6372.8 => 51.1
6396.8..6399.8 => 51.2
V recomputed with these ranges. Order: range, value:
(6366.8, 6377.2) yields 55.5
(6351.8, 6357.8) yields 55.9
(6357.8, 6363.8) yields 54.3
